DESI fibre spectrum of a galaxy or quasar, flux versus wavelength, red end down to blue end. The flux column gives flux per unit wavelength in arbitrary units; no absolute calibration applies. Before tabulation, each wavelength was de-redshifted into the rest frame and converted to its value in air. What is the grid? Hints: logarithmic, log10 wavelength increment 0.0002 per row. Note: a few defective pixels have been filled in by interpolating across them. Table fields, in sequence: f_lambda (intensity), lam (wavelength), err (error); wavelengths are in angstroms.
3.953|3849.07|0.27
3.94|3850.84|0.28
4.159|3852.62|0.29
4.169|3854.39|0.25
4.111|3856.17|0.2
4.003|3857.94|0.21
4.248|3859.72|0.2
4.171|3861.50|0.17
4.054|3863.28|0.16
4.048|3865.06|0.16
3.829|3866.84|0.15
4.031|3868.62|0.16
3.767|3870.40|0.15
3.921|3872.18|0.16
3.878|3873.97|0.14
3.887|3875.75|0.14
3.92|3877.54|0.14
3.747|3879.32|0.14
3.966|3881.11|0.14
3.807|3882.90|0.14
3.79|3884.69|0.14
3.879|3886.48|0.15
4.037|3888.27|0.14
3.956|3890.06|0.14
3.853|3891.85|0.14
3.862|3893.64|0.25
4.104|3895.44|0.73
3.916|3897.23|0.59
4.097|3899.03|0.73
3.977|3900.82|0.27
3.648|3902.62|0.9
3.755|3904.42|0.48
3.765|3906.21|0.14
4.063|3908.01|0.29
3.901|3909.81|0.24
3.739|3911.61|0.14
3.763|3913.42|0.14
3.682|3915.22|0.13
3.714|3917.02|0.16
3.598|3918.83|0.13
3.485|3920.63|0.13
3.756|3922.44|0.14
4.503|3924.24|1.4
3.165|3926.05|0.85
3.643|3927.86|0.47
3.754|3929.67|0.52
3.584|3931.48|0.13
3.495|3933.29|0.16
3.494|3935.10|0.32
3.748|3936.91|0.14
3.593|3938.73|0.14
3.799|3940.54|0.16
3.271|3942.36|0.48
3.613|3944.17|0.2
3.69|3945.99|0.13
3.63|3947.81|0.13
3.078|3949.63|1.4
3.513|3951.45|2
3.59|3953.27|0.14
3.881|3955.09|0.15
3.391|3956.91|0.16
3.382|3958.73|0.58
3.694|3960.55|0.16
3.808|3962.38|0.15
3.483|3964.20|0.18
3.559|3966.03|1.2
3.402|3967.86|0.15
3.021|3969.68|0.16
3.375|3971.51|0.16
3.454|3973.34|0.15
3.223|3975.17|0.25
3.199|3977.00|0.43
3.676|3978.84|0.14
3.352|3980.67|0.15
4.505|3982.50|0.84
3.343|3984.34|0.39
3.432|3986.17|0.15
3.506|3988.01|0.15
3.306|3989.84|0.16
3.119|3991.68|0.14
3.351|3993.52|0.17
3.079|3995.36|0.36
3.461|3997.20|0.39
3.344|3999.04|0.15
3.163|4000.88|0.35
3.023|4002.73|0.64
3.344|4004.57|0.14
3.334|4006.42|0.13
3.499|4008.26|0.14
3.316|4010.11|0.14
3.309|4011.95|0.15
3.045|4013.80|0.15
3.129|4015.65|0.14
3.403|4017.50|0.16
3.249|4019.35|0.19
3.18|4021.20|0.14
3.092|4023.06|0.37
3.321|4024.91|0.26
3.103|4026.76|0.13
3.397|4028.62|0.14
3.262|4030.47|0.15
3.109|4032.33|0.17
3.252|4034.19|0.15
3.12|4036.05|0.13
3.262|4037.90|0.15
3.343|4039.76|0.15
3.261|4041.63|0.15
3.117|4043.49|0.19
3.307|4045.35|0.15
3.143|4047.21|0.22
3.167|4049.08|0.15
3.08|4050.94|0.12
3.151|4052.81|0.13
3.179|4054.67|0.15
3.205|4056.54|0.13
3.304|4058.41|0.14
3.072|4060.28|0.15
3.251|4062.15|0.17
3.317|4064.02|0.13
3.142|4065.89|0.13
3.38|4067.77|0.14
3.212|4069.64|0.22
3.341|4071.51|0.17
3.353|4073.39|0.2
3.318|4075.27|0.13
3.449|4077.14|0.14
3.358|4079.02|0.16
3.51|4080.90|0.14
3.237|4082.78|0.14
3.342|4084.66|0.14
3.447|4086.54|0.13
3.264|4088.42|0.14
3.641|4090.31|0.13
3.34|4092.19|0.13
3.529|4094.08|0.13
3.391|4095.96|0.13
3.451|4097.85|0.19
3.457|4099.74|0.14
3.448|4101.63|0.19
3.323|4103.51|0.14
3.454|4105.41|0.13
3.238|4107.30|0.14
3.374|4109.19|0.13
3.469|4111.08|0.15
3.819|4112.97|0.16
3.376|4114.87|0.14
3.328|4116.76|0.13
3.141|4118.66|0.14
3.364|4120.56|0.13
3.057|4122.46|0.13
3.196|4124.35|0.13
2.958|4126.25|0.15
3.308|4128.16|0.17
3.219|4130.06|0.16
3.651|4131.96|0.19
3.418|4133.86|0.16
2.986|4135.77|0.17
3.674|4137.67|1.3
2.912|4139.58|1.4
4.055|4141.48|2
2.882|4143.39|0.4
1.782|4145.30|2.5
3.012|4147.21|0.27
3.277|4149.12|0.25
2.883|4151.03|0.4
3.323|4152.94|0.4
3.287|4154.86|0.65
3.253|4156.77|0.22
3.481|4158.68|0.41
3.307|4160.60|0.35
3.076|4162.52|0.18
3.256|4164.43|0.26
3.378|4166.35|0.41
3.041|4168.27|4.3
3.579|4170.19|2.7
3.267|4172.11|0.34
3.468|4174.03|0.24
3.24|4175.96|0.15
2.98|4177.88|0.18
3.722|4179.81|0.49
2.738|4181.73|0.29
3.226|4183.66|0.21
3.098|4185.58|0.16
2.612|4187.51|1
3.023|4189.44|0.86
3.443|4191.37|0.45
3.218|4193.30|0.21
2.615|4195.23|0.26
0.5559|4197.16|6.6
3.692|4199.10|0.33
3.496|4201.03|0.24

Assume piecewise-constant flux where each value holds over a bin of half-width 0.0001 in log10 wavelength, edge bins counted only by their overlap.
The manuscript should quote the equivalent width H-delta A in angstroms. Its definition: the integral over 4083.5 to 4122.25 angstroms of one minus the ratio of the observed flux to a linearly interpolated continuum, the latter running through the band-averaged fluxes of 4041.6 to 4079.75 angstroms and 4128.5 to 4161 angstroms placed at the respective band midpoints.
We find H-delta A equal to -2.2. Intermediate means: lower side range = 3.24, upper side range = 3.2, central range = 3.4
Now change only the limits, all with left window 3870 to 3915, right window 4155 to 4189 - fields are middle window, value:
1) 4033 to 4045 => 1.0 angstroms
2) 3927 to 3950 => 1.2 angstroms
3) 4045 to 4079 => 2.3 angstroms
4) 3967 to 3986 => 1.2 angstroms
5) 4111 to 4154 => 1.2 angstroms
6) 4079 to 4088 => 0.1 angstroms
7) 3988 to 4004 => 1.7 angstroms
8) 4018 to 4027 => 0.9 angstroms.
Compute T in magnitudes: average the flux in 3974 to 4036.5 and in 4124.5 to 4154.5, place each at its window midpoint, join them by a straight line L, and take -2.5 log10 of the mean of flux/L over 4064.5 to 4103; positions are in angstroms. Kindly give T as -0.05 mag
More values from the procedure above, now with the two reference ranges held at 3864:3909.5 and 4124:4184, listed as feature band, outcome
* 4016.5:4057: 0.10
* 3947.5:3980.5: 0.07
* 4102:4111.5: -0.01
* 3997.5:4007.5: 0.11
